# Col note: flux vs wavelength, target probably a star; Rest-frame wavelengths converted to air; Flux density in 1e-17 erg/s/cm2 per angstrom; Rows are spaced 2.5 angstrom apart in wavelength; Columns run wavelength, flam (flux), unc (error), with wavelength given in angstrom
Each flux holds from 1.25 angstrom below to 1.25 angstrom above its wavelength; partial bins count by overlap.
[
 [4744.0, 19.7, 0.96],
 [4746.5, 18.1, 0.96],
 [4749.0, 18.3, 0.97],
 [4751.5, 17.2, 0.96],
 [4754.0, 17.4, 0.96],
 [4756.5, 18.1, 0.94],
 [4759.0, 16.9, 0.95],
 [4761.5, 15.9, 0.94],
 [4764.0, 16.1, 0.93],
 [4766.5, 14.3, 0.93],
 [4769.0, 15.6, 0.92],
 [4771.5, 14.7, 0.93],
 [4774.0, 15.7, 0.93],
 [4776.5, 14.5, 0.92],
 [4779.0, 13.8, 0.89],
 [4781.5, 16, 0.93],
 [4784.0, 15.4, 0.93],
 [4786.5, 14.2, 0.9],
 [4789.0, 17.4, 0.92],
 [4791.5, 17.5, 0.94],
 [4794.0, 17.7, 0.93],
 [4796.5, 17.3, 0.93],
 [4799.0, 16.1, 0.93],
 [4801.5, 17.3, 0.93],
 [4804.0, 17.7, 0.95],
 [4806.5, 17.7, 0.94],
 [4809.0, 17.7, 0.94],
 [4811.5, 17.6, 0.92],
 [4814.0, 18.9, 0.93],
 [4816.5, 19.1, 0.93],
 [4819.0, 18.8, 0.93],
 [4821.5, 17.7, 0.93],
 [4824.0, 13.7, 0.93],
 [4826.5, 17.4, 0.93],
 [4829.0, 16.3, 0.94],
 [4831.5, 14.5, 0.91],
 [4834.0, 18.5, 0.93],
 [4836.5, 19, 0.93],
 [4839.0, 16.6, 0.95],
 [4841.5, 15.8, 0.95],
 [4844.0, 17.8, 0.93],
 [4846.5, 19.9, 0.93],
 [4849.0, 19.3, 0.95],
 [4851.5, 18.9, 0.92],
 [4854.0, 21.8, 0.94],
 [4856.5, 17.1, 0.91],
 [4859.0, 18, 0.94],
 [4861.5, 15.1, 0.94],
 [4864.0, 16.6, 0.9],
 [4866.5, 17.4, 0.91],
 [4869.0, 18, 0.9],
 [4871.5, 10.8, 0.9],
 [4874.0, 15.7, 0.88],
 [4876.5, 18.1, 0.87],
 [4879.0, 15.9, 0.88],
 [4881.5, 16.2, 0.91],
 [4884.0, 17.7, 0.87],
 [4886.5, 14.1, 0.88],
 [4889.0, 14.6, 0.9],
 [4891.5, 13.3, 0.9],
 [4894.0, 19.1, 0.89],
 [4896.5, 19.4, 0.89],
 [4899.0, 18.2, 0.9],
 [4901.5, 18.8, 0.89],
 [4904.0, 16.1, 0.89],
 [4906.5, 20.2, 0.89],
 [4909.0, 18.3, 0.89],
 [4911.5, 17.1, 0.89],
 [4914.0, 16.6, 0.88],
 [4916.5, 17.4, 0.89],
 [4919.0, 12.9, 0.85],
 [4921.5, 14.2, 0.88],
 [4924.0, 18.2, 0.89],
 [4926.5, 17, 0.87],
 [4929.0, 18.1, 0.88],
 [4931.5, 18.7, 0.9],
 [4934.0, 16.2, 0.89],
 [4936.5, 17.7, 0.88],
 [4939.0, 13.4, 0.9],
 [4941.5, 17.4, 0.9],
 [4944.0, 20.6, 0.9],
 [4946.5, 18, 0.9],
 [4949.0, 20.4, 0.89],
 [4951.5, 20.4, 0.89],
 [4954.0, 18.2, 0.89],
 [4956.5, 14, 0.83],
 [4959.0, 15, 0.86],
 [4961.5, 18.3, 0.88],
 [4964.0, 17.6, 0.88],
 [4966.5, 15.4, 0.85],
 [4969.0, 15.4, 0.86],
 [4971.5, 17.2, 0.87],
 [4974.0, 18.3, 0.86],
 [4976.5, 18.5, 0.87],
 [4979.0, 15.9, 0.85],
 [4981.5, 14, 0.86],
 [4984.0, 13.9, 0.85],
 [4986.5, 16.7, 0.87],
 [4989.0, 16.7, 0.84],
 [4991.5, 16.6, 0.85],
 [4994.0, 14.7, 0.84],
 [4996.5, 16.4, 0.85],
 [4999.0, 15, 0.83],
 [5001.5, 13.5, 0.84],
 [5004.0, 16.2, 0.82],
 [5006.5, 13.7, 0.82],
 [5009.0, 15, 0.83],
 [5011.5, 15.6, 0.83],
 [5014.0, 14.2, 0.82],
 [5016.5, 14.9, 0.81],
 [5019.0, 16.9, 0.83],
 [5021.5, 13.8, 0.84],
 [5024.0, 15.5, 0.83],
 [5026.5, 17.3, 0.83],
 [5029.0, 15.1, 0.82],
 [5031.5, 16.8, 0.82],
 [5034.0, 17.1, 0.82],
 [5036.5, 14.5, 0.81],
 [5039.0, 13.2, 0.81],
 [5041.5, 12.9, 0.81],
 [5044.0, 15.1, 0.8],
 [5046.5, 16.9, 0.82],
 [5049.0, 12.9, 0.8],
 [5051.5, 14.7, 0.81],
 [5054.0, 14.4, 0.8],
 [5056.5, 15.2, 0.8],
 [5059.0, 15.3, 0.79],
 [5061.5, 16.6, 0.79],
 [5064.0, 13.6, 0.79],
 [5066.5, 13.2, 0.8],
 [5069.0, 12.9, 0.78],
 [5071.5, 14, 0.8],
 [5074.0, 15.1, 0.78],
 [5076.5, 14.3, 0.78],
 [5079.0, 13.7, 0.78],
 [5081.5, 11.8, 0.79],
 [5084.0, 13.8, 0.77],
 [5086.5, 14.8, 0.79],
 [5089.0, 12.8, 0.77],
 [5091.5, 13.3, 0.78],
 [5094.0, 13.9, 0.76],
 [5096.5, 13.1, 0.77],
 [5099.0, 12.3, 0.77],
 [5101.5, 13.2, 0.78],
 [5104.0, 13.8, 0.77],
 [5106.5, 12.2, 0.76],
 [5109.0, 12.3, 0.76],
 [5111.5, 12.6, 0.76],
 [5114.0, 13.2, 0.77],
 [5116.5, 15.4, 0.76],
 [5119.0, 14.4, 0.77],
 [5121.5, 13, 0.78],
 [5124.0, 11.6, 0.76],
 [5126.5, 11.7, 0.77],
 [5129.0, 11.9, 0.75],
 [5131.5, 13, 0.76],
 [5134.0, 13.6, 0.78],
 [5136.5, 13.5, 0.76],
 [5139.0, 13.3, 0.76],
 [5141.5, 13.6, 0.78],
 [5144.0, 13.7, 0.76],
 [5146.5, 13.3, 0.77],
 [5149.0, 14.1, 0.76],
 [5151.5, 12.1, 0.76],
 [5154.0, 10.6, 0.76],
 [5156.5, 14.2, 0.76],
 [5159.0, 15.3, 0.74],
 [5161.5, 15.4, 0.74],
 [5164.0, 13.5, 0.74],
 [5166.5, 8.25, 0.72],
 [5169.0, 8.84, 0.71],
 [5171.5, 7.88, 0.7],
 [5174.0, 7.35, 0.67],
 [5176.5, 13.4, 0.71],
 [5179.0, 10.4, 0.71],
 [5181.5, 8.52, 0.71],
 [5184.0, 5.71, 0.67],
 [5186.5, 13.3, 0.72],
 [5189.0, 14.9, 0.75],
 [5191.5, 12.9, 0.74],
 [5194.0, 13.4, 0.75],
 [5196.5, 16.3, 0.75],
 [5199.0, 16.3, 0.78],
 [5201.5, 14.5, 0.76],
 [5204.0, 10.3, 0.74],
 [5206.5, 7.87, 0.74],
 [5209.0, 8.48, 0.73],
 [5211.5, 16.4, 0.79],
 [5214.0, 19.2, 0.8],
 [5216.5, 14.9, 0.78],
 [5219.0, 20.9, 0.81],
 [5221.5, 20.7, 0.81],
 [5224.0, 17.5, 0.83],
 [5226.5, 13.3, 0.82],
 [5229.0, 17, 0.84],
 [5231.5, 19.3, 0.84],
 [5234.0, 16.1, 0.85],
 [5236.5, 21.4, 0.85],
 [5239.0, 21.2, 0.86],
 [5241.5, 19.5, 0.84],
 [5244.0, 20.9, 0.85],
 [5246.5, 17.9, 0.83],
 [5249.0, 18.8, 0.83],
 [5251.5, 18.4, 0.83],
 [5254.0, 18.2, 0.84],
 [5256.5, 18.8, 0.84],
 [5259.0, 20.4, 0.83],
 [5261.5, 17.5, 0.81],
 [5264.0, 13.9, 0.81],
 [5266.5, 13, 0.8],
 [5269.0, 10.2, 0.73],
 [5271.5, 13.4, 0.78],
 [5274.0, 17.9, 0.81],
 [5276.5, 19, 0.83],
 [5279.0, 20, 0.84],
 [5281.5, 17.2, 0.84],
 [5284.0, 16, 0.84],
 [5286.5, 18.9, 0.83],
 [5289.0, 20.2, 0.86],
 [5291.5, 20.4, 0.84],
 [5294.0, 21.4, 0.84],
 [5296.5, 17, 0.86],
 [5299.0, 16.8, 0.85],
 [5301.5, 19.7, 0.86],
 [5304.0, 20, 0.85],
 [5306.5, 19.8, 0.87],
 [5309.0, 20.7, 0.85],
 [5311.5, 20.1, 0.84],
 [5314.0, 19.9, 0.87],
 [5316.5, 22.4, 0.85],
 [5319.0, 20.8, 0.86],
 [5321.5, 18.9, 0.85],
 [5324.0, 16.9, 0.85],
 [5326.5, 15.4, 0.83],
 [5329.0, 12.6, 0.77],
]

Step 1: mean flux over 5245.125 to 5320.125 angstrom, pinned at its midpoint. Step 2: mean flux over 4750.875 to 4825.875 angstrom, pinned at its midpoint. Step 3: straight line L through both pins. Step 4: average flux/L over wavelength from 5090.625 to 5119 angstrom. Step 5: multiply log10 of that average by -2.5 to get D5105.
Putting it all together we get 0.31 mag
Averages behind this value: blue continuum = 16.6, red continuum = 18.3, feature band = 13.3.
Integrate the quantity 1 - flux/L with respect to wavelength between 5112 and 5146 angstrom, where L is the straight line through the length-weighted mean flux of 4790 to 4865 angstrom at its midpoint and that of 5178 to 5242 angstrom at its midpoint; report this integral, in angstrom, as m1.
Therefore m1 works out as 5.1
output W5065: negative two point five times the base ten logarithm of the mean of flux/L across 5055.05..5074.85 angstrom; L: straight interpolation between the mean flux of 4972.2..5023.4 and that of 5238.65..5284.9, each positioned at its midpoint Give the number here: 0.11 mag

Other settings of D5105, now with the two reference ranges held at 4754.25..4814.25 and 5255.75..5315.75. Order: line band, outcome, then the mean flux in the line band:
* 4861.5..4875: 0.069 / 15.6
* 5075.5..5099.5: 0.283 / 13.4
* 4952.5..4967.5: 0.031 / 16.5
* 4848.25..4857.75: -0.161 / 19.3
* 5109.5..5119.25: 0.262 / 13.7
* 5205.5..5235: 0.115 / 16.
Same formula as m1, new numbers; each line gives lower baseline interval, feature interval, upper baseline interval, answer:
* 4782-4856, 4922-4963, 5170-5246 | -2.3 angstrom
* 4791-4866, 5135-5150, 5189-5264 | 3.0 angstrom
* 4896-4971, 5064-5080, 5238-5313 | 3.5 angstrom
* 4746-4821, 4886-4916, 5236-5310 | -0.2 angstrom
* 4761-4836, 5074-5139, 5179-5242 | 9.3 angstrom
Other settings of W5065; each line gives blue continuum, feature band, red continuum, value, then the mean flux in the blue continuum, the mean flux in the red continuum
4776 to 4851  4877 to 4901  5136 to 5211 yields -0.04 mag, 17.1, 12.1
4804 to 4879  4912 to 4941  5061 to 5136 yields -0.03 mag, 17.4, 13.3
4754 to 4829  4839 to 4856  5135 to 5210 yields -0.17 mag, 16.6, 12.1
